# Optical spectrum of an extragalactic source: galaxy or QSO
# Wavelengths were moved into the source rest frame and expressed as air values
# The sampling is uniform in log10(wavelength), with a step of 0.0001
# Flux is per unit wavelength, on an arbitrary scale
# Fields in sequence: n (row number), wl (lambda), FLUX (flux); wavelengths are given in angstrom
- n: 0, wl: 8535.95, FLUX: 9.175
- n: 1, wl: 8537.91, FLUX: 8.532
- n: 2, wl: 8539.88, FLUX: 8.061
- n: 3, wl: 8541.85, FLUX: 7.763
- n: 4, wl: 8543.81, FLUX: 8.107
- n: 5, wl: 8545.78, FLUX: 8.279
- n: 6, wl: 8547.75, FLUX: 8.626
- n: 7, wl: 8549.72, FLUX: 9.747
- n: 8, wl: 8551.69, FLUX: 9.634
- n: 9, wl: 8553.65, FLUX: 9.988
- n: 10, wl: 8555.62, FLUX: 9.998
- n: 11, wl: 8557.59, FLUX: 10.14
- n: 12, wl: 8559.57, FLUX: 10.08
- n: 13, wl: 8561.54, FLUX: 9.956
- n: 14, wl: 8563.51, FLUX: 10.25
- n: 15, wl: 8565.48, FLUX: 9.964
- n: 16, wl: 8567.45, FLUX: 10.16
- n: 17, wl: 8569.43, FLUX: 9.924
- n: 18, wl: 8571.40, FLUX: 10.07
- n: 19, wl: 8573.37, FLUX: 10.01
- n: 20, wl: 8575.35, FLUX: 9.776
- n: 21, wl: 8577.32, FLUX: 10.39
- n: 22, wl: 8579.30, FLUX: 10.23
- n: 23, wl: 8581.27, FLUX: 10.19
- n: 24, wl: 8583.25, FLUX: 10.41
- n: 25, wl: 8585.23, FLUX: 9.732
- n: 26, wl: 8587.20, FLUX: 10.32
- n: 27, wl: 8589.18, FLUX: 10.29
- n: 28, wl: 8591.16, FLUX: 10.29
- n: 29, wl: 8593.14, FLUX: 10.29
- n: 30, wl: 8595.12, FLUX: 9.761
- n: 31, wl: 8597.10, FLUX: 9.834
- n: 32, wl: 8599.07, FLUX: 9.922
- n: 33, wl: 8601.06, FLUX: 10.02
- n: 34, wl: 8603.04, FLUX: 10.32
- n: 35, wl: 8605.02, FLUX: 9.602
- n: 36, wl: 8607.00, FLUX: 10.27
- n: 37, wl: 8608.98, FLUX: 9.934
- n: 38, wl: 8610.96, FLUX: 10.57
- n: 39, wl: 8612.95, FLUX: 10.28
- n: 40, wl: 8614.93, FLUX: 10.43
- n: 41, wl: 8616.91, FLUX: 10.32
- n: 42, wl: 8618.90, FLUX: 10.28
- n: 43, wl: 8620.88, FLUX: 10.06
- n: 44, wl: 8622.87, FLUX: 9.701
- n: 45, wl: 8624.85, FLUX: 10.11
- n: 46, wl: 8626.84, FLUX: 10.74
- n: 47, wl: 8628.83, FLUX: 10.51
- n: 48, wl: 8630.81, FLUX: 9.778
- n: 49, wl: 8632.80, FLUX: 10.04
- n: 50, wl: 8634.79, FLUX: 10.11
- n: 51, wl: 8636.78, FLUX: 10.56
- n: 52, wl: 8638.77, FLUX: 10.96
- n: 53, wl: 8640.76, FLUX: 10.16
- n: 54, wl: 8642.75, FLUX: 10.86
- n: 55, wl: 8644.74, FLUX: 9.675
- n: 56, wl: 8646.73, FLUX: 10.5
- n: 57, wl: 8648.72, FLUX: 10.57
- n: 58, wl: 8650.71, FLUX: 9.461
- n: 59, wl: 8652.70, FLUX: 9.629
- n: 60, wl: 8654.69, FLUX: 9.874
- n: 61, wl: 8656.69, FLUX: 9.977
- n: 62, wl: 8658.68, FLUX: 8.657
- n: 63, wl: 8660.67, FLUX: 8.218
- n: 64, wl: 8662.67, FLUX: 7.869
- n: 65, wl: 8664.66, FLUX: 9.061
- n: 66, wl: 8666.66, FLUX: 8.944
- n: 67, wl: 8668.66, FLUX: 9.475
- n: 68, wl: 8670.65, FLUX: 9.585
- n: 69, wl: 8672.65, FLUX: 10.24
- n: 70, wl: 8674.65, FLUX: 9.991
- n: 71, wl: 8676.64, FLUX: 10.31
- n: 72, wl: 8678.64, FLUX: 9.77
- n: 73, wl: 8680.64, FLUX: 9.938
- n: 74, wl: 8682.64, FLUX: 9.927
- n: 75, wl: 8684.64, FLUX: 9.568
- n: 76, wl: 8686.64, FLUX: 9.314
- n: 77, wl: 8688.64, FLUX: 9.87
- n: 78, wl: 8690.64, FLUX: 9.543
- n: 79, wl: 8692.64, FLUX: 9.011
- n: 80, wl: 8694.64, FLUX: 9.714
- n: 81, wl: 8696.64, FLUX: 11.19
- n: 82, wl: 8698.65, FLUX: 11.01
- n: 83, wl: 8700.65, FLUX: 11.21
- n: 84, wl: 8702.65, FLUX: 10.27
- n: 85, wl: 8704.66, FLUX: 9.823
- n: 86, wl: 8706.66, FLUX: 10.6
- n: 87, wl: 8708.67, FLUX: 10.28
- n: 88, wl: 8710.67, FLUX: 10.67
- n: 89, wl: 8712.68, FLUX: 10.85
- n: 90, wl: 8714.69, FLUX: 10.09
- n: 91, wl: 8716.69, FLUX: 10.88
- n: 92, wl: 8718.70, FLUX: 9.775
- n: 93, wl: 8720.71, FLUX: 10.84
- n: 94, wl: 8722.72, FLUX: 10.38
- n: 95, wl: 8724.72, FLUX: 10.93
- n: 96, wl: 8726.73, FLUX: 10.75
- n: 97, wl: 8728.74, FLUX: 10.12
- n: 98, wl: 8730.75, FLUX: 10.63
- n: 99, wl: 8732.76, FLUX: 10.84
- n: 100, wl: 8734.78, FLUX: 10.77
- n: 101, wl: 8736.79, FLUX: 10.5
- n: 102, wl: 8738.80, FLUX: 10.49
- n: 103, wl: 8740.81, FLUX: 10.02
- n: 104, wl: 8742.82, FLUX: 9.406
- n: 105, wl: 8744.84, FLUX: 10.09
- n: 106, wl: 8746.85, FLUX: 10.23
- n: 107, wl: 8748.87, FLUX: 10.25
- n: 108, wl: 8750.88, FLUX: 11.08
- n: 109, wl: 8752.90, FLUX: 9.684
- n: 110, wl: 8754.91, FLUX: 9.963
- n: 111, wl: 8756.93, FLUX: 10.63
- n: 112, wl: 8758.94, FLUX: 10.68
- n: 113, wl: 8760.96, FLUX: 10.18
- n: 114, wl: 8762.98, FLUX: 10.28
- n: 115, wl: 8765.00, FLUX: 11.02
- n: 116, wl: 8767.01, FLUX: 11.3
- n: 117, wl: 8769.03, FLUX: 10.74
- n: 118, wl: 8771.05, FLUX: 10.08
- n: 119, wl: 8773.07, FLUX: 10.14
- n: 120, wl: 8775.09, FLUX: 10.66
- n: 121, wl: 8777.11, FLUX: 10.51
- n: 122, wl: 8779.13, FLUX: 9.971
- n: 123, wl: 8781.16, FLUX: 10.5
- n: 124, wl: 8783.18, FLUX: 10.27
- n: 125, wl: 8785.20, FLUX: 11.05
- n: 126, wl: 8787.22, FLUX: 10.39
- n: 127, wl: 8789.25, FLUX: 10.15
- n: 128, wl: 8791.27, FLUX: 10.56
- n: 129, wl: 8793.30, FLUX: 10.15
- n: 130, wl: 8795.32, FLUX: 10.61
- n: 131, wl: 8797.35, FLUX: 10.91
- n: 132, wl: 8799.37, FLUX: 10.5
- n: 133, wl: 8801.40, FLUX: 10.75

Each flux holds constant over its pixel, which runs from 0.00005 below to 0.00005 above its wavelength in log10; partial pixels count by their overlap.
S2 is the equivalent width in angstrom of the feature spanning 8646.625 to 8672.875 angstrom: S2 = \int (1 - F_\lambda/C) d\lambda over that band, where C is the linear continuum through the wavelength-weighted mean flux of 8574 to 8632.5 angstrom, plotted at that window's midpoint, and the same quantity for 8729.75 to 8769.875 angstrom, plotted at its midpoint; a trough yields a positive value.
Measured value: 2.3 angstrom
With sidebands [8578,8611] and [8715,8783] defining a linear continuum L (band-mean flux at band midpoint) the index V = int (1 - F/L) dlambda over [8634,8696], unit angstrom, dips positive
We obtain 3.2 angstrom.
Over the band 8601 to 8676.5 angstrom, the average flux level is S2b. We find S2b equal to 9.93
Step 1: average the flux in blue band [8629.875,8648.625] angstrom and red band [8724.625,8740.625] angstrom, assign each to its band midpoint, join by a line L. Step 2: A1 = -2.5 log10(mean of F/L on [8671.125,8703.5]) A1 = 0.04 mag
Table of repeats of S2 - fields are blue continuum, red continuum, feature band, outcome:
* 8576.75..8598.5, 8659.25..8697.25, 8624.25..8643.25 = -1.0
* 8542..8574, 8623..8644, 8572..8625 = -0.6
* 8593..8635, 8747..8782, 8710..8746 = -0.3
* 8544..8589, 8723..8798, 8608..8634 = -0.5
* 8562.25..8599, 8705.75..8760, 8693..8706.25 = -0.1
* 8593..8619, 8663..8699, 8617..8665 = 0.2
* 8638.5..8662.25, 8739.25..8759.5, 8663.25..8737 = -1.2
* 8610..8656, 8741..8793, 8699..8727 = -0.6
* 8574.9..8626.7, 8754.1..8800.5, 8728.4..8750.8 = 0.2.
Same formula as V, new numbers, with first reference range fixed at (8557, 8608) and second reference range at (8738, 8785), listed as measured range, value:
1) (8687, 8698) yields 0.4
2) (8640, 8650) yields -0.1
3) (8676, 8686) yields 0.4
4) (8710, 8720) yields -0.2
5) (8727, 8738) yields -0.3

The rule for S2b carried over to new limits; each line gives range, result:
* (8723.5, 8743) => 10.5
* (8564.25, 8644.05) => 10.2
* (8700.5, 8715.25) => 10.4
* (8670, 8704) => 10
